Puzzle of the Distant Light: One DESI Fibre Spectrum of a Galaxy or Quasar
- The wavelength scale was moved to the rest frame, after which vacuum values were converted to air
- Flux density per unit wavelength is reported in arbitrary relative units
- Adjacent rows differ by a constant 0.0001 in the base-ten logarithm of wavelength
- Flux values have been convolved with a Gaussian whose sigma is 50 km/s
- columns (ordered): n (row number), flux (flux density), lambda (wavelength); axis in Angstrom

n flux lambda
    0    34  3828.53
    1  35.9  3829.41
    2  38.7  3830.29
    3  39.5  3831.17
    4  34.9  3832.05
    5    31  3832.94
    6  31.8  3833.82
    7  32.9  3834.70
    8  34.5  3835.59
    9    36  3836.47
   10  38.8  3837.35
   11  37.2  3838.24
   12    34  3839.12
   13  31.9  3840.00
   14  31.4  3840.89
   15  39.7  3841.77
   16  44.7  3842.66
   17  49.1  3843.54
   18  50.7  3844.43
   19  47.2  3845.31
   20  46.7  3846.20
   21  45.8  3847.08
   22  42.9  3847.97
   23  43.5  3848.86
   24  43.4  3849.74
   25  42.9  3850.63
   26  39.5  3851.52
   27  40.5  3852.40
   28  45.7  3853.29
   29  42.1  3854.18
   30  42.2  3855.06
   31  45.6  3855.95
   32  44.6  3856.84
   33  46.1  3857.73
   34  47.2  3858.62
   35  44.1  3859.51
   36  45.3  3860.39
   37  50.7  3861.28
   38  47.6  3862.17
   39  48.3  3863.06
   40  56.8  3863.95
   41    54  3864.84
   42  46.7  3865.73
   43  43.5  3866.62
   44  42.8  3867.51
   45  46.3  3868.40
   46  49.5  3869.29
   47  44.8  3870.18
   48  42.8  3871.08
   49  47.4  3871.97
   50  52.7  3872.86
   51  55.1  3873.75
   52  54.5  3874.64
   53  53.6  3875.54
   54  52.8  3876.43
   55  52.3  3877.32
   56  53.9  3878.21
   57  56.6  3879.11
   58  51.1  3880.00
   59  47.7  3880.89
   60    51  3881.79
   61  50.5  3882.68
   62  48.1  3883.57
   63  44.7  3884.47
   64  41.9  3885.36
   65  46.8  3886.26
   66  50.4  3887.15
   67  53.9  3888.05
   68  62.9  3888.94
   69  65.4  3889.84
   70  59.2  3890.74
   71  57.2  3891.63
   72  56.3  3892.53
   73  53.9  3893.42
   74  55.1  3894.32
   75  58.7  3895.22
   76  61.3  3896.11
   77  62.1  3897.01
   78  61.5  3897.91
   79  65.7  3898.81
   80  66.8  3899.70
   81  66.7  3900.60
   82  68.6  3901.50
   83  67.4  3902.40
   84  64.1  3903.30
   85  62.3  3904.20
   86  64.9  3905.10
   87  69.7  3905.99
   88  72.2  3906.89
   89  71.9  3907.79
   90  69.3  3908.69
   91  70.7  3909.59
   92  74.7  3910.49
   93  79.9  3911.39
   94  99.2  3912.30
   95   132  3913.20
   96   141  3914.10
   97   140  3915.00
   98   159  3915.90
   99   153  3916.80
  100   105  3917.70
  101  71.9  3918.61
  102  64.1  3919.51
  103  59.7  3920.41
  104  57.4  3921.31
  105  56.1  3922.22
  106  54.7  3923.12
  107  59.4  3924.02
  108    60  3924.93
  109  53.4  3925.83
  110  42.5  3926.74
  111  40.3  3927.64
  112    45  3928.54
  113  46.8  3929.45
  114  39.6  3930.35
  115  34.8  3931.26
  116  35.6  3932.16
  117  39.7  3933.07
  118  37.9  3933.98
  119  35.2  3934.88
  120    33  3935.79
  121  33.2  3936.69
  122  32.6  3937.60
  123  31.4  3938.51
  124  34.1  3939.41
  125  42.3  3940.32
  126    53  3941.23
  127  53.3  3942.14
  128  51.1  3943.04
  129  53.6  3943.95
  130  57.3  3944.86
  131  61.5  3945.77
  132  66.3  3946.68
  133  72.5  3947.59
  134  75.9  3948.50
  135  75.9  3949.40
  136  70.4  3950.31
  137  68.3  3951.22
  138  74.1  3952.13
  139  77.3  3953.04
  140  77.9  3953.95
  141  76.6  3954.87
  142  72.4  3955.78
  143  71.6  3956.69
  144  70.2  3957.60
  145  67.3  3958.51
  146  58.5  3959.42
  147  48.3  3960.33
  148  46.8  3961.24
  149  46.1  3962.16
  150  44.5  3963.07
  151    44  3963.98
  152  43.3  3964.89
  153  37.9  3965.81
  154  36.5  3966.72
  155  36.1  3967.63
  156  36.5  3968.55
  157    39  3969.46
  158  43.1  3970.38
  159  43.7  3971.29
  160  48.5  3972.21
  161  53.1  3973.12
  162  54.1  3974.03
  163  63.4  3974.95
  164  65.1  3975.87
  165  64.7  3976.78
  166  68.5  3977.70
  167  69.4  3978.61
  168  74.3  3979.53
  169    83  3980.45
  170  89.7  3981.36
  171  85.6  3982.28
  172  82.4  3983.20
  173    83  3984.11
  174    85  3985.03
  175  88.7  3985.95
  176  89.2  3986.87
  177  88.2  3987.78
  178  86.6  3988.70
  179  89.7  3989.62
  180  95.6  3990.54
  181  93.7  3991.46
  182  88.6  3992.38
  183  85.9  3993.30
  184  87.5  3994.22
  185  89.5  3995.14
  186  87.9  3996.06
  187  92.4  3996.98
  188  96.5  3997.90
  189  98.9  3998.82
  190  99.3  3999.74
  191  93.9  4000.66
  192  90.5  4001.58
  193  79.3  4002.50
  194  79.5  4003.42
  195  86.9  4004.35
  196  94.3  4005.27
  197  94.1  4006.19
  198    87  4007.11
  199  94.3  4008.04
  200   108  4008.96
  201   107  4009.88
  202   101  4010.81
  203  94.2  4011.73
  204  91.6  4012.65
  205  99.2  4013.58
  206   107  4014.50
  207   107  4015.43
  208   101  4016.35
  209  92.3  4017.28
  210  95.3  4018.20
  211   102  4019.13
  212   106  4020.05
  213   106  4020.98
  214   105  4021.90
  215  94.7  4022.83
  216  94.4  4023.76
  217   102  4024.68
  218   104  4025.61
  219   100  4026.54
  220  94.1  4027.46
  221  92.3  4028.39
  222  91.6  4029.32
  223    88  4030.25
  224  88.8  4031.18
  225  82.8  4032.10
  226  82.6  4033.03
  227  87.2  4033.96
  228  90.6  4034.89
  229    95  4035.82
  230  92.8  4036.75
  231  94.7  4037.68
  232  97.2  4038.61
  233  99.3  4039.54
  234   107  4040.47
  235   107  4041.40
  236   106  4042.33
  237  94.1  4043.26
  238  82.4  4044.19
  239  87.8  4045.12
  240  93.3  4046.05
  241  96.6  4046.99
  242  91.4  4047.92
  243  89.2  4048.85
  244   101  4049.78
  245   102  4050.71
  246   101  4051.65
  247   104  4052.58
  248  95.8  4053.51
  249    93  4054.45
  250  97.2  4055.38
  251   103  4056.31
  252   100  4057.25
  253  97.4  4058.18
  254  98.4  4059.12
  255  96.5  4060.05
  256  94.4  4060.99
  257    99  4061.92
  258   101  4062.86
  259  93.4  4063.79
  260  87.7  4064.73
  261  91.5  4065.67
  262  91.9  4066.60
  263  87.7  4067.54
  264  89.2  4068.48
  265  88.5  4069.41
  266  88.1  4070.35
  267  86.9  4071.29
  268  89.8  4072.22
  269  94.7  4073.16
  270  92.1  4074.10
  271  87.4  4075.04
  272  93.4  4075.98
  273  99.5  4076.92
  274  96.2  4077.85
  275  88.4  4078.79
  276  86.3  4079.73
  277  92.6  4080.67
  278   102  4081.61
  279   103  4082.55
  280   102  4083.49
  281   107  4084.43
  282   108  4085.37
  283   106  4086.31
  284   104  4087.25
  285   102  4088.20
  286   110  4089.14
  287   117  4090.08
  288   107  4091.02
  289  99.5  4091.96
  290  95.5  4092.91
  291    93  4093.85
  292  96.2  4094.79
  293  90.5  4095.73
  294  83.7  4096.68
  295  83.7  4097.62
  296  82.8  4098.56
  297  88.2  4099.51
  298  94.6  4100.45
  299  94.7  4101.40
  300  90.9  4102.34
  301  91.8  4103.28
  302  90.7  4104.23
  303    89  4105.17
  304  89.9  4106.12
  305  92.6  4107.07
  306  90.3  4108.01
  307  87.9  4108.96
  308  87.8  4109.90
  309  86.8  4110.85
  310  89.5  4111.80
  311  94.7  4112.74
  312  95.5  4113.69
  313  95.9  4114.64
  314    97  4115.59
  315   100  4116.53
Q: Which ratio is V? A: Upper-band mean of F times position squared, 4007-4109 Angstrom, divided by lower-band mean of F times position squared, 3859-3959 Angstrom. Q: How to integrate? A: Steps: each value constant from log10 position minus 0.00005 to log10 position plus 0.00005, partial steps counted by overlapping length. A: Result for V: 1.70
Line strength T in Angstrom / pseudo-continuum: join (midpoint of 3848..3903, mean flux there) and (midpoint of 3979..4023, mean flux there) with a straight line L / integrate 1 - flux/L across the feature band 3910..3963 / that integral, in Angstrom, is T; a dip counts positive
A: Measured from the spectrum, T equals 4.2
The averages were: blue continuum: 51.5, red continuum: 92.8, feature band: 64.8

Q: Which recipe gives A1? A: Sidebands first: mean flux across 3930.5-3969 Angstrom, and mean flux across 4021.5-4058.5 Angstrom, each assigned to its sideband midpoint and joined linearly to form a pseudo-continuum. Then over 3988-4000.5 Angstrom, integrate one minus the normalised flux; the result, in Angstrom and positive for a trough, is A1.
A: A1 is -3.02 Angstrom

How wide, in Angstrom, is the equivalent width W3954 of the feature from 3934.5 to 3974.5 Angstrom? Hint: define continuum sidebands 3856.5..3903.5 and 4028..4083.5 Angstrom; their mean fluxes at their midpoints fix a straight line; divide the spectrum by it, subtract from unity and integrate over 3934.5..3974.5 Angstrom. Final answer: 9.7 Angstrom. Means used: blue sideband 53.2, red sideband 94.2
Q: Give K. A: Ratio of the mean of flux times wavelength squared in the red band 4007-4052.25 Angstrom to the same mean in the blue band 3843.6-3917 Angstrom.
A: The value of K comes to 1.75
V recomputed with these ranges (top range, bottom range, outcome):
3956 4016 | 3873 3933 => 1.23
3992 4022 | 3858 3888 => 2.08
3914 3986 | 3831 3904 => 1.31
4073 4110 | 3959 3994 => 1.54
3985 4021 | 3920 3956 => 1.82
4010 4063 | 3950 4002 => 1.40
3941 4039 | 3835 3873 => 1.94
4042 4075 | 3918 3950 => 1.98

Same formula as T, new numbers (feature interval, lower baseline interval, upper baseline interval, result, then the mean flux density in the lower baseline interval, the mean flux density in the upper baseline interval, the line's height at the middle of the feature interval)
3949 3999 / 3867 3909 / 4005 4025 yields 9.50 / 56.4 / 99.3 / 85.5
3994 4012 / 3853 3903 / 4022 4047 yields -1.51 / 52.4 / 94.4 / 85.9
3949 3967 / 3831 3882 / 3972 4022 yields 3.63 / 44.8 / 88.3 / 76.2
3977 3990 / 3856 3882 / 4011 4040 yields 0.14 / 49.2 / 96.1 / 83.5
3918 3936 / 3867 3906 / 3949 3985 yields 2.88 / 55.3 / 61.6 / 58.5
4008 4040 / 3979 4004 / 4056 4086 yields -2.08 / 88.2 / 94.9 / 91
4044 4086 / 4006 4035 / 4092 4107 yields -0.81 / 96.7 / 90.6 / 93.3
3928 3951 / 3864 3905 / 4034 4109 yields 6.26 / 54.6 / 95.3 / 66.6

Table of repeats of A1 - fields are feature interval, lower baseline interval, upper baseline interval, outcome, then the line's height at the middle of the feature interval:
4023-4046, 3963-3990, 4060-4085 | -3.4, 82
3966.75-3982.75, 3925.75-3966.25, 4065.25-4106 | 0.6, 61.4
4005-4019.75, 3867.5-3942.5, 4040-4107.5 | -2.8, 82.7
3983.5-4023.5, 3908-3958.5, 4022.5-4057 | -4.0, 85.4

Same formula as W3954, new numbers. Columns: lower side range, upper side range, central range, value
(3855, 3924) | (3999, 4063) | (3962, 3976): 6.2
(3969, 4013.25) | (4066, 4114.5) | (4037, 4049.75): -1.1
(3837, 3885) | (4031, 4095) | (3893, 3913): -4.1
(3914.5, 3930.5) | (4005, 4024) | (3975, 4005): 2.3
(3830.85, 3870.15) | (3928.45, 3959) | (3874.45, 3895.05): -2.5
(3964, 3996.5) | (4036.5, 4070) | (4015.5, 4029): -2.3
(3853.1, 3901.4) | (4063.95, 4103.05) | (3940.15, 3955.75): 0.2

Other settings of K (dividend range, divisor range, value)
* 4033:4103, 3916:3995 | 1.62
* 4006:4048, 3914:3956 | 1.62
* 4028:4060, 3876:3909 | 1.75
